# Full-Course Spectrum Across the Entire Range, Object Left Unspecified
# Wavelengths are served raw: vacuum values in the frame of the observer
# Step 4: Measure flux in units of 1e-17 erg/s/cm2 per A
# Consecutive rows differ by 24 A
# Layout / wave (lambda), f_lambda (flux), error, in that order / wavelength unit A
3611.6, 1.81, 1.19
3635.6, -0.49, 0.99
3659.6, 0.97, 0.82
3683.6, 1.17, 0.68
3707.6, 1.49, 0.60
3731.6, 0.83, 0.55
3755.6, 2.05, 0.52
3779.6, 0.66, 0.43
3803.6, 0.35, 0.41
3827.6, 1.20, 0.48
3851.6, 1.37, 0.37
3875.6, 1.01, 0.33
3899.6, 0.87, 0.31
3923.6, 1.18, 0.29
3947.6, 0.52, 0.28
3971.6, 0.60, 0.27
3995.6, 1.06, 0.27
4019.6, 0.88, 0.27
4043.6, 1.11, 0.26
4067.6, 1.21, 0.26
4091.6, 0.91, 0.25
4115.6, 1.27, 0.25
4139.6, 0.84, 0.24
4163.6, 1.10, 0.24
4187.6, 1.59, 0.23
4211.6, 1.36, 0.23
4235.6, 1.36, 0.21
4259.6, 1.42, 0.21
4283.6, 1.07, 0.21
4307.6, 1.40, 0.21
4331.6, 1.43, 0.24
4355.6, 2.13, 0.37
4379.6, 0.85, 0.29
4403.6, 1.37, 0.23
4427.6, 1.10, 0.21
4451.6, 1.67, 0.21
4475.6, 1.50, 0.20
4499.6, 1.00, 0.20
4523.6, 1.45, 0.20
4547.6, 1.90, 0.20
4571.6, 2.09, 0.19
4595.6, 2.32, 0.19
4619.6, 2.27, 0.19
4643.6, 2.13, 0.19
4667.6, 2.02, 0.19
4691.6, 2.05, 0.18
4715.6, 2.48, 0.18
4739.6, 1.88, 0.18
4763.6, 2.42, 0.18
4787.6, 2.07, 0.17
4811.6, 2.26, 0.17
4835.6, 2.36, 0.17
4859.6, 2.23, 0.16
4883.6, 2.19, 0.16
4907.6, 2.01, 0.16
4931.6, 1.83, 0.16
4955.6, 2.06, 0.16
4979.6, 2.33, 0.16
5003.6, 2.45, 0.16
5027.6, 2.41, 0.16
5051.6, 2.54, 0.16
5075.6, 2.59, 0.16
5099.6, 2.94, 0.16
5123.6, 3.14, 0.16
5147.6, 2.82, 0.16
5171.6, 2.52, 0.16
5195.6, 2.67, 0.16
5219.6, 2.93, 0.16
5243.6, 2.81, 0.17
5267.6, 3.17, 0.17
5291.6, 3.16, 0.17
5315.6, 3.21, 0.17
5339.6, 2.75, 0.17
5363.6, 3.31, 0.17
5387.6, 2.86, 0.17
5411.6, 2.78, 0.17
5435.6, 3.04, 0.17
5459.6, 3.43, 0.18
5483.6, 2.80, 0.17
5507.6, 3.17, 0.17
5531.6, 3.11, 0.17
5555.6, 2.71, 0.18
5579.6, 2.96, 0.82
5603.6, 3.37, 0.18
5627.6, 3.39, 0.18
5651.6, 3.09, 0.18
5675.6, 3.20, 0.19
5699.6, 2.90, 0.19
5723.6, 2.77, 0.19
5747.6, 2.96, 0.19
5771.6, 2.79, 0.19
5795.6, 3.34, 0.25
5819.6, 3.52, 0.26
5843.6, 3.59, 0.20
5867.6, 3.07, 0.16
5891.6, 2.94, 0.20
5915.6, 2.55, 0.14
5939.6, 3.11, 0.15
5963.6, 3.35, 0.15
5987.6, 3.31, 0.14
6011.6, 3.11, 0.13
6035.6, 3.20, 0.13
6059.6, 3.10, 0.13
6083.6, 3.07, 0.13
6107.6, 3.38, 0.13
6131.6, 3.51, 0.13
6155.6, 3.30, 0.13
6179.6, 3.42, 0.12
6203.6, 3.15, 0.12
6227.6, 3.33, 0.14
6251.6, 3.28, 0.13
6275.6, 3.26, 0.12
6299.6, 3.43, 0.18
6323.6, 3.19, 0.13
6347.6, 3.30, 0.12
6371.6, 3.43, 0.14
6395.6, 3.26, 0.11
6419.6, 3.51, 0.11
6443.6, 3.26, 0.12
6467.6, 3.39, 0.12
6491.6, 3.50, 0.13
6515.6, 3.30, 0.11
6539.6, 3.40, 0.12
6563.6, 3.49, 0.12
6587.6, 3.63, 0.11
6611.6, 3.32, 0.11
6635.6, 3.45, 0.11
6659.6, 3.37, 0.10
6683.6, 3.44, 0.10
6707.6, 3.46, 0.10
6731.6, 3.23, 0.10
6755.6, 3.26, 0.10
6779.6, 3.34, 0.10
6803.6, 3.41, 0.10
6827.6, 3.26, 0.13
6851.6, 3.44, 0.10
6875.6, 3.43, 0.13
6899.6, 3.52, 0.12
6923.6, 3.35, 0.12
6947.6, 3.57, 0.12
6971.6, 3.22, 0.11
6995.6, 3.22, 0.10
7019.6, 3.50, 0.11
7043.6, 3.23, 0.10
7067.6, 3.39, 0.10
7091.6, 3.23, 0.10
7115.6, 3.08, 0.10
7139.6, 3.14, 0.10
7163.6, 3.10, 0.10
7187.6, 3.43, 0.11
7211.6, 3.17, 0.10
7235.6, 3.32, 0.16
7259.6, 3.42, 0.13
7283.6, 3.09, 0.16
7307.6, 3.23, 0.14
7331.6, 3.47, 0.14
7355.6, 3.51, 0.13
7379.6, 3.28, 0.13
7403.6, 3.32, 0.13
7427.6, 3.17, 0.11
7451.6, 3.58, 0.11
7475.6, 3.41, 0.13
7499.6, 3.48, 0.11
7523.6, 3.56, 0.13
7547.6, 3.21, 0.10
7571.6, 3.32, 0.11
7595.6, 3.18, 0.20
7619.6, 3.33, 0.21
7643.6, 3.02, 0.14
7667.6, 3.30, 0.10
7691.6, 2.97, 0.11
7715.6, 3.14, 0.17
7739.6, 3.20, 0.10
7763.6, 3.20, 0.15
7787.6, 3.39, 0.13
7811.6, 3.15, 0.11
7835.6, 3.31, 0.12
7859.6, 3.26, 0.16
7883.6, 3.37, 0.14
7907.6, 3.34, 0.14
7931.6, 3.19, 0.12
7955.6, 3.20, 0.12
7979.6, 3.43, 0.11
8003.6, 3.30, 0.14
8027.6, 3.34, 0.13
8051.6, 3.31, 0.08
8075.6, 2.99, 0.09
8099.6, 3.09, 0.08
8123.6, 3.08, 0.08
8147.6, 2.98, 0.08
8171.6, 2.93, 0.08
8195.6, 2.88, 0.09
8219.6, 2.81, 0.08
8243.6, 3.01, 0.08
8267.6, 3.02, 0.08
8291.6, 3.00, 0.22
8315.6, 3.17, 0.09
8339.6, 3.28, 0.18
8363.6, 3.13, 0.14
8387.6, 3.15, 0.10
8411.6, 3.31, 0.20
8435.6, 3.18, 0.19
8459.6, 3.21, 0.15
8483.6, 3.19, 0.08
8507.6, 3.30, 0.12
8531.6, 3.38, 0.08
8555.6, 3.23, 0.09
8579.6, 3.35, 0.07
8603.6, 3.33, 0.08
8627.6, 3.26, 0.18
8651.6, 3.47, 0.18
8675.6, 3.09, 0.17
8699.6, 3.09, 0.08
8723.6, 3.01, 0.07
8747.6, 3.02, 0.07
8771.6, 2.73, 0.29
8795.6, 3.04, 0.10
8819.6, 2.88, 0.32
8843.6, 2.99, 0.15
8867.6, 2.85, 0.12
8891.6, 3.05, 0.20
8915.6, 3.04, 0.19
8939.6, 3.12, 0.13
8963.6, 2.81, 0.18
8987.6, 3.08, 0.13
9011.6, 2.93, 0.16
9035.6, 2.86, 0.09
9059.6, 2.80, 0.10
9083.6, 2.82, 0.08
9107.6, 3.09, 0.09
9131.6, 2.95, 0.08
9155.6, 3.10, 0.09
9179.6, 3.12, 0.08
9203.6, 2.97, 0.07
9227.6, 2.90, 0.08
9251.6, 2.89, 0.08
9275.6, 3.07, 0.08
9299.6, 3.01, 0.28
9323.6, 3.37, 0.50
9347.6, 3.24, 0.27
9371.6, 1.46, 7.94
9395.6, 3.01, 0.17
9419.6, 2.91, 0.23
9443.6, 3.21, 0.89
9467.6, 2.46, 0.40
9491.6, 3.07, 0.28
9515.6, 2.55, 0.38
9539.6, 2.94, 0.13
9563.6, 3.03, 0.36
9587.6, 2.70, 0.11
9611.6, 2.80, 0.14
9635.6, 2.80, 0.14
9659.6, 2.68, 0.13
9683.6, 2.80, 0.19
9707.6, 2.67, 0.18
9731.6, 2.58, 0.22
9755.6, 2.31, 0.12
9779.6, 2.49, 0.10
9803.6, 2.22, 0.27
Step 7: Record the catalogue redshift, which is 0.143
